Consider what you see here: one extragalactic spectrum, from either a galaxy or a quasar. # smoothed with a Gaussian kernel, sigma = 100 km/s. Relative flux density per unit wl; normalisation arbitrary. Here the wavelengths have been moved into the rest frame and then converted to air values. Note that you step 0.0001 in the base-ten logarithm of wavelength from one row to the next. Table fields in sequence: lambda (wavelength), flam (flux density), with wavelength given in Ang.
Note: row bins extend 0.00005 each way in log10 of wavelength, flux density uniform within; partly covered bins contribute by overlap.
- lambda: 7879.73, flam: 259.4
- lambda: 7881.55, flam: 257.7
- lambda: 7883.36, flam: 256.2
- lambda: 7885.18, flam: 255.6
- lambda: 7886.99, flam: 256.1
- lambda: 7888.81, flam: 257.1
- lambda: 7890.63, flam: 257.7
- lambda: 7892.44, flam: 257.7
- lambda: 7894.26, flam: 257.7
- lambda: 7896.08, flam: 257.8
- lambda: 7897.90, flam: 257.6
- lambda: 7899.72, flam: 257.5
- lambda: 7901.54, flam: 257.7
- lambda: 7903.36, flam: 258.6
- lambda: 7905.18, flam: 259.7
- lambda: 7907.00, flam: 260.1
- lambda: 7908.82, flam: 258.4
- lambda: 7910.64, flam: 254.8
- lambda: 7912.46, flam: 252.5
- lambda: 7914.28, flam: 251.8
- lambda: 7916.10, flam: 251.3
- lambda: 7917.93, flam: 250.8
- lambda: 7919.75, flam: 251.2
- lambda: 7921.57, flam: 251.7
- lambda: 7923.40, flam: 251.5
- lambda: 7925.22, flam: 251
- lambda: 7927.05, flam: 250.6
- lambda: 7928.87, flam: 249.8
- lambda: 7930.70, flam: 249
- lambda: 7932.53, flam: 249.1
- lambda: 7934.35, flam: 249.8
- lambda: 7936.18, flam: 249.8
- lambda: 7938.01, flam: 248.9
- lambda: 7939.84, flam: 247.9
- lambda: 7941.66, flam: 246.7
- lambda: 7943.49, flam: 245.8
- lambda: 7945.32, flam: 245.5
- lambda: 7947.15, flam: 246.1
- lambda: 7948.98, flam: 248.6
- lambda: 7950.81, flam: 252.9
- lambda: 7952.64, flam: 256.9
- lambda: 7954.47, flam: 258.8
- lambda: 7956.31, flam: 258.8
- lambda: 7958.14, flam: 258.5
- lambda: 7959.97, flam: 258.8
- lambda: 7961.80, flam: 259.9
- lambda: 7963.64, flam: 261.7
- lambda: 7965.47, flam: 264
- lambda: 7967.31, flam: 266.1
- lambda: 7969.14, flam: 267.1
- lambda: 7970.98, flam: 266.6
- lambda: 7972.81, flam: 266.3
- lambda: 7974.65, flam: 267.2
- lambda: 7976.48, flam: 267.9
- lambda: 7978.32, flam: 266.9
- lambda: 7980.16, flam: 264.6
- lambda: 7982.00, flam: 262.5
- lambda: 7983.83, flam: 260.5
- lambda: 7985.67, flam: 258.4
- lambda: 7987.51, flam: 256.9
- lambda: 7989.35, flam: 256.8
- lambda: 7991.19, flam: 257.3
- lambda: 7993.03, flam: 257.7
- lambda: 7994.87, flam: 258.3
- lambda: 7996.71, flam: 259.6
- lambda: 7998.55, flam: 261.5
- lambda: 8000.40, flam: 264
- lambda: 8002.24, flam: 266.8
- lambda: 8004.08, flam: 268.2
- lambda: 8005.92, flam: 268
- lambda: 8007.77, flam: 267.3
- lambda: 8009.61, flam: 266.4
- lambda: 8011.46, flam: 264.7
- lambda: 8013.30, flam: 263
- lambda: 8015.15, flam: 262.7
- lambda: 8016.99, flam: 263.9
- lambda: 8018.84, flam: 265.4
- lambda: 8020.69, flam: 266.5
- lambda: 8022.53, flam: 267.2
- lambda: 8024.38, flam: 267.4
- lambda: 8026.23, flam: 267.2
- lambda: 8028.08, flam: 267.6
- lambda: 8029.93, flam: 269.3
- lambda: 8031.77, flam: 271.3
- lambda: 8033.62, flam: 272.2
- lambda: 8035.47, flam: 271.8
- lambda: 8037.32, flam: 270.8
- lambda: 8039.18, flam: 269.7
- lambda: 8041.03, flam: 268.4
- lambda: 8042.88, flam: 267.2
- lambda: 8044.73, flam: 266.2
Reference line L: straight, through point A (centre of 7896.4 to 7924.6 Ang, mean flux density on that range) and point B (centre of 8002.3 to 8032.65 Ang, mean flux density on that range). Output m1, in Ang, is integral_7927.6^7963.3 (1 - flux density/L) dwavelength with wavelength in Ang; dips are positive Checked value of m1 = 1.0 Ang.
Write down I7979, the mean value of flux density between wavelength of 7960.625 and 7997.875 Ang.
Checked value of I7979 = 262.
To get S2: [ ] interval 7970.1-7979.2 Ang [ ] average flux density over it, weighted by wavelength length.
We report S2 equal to 267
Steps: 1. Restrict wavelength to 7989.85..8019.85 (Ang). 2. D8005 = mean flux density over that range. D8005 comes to 263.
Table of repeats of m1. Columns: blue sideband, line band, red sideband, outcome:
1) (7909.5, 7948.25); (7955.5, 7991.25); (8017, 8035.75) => -0.58 Ang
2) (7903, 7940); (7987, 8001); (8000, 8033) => 0.23 Ang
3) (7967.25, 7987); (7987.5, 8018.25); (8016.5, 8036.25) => 0.44 Ang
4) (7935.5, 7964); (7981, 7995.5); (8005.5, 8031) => 0.09 Ang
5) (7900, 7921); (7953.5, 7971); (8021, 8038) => -0.02 Ang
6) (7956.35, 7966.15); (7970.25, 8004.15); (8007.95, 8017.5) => 0.02 Ang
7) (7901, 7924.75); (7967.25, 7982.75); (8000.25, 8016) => -0.25 Ang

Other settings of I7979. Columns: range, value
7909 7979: 255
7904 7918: 255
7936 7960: 252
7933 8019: 260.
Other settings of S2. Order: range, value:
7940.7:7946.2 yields 246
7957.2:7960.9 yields 259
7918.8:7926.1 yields 252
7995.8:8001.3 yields 261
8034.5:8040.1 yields 270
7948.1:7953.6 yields 253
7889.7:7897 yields 258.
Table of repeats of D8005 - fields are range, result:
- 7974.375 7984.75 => 265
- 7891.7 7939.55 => 254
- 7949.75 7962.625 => 258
